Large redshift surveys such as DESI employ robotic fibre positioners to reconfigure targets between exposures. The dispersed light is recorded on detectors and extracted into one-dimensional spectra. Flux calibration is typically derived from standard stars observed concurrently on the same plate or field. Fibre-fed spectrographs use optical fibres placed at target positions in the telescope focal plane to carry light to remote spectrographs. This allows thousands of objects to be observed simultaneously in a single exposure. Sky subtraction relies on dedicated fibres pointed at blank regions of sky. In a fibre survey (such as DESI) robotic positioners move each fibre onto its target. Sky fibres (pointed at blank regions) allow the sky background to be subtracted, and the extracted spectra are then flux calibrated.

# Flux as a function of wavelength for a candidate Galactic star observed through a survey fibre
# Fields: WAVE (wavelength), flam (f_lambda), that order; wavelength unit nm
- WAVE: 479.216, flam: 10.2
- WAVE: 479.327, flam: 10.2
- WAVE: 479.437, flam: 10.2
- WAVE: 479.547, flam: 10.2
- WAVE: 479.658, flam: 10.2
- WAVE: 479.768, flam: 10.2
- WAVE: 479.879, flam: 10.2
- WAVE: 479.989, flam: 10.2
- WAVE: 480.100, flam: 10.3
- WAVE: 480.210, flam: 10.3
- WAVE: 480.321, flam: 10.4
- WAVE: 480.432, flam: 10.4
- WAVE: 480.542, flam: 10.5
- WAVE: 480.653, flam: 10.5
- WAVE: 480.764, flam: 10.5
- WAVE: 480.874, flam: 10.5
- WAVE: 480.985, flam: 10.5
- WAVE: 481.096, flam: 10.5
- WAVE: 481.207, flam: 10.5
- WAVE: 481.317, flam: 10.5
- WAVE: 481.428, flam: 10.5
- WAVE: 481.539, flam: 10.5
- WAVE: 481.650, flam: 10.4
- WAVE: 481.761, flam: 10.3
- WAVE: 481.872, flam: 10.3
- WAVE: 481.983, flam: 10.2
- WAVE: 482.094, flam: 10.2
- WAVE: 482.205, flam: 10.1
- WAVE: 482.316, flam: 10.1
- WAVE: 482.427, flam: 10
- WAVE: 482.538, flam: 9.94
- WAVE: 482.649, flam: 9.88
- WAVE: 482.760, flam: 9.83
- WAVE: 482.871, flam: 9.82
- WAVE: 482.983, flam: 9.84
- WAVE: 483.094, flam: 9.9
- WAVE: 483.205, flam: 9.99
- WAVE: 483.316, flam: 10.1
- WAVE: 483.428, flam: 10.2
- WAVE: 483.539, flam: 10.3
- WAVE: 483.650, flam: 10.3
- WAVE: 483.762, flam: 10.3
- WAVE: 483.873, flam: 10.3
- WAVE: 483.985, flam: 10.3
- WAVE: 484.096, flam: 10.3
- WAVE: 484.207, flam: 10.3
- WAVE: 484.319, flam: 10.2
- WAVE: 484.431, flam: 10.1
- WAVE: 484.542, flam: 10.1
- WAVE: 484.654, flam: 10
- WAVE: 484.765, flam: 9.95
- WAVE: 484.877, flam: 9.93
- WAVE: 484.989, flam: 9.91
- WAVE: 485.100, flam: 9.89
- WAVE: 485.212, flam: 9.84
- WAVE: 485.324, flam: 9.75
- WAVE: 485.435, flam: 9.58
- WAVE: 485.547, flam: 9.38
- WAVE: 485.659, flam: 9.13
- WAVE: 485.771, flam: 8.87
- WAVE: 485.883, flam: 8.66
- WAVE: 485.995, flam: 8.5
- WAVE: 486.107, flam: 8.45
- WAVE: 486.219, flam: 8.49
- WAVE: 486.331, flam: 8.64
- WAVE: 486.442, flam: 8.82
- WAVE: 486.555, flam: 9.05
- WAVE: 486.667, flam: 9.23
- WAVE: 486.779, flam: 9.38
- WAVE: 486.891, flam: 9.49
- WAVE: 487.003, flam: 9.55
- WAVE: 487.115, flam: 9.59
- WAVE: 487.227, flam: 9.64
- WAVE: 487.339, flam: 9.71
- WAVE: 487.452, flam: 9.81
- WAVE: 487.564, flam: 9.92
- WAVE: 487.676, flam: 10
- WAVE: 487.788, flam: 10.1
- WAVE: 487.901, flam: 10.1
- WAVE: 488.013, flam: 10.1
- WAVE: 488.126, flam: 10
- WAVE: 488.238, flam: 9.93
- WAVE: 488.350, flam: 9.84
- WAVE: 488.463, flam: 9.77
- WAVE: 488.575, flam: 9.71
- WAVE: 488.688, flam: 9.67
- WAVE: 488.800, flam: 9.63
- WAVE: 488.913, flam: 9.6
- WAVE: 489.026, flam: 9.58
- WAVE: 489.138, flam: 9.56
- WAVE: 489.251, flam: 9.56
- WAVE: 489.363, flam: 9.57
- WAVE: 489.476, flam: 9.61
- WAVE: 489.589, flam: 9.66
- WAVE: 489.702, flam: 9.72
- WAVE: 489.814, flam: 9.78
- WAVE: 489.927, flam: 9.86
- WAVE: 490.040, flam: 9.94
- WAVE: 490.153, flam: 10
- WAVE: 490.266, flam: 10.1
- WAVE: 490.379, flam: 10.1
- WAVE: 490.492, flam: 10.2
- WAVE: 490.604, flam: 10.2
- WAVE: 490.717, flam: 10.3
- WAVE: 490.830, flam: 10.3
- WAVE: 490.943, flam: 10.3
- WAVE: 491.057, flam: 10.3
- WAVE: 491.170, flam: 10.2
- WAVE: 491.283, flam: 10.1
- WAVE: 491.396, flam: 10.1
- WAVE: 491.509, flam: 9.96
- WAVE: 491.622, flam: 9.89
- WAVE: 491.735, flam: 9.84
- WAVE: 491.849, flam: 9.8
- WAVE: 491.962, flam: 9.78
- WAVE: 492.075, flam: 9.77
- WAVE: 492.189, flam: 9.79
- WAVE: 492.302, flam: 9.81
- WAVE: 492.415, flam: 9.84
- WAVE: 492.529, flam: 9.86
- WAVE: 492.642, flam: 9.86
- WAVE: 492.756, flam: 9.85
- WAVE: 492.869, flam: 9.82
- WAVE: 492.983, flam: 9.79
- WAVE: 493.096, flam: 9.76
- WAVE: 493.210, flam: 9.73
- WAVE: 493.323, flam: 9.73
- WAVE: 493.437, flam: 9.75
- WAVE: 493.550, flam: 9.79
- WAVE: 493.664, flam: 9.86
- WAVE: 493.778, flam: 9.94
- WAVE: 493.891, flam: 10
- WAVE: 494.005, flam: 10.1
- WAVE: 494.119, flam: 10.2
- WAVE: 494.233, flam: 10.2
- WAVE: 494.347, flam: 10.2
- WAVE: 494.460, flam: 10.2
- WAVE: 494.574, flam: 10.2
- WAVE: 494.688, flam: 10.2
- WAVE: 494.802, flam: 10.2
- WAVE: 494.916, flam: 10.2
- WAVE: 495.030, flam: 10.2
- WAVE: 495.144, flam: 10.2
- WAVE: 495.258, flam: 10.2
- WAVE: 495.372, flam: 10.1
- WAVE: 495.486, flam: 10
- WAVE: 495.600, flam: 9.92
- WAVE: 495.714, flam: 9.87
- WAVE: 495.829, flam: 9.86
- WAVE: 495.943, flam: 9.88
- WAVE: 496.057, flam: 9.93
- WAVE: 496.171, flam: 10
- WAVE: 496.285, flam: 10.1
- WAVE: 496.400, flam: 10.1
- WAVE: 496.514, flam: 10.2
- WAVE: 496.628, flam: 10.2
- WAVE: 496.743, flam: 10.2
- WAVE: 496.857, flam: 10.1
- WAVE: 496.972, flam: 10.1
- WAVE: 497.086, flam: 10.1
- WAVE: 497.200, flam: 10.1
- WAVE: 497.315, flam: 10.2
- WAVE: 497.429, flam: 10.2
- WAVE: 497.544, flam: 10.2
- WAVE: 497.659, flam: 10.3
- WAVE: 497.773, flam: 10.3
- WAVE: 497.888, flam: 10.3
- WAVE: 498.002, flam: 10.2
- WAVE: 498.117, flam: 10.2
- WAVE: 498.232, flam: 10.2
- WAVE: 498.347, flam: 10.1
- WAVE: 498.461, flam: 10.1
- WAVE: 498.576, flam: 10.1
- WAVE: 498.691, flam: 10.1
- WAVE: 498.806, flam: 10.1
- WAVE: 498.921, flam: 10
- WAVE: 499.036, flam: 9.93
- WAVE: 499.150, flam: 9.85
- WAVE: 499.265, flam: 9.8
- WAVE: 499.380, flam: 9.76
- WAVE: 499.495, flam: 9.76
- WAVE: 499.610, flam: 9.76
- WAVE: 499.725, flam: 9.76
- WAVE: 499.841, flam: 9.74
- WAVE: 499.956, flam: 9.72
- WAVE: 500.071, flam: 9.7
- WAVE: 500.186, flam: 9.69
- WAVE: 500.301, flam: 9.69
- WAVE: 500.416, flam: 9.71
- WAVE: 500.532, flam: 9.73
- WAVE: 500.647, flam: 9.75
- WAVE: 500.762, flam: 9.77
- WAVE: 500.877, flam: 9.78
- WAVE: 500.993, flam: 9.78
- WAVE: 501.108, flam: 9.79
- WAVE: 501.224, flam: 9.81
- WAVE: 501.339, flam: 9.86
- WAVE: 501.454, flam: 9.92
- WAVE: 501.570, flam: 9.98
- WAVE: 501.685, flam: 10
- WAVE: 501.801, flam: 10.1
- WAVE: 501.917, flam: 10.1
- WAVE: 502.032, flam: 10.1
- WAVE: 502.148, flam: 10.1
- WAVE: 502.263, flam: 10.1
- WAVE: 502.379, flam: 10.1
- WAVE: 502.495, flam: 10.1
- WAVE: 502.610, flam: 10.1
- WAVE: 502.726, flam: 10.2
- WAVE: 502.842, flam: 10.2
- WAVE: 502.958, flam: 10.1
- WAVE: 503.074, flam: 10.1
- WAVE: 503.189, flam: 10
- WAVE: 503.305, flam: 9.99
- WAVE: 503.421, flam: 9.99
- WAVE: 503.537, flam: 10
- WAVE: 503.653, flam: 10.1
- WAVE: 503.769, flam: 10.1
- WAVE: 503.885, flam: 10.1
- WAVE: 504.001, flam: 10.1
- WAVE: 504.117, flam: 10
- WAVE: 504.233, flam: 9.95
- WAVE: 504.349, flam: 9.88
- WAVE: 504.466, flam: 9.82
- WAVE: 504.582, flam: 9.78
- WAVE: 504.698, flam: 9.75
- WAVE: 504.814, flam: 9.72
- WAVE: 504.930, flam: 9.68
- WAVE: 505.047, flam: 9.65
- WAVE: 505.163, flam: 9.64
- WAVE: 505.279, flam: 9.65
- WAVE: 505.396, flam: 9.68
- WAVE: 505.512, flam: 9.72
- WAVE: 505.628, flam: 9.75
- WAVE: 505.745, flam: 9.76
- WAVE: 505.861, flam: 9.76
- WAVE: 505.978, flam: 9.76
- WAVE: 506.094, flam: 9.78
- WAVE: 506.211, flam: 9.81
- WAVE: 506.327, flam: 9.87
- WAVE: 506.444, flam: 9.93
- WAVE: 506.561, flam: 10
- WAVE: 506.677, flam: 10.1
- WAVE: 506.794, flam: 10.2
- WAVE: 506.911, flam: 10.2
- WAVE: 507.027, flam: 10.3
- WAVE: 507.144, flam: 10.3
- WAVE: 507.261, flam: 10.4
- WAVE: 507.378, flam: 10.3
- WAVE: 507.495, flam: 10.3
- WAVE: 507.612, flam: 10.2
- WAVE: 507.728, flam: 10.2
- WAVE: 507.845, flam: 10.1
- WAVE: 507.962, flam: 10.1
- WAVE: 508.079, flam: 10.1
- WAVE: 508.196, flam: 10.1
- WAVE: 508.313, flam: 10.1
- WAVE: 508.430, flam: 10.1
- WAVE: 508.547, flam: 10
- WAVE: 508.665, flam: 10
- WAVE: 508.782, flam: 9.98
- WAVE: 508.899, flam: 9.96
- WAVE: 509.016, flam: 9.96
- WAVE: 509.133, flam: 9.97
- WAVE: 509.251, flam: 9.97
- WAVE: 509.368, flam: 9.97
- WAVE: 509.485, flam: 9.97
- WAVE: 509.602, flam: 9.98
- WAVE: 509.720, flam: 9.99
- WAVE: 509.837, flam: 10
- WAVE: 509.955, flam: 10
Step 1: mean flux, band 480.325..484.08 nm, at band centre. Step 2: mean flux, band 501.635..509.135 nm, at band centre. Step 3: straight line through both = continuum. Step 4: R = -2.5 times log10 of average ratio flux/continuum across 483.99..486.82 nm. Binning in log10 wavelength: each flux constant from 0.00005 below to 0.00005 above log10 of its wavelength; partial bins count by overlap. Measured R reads 0.08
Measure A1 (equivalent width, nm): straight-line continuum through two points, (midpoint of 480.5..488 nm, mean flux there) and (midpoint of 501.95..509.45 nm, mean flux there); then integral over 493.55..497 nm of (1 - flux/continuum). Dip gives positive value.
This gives -0.05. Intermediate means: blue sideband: 9.88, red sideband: 10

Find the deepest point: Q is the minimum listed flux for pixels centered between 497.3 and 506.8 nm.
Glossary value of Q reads 9.64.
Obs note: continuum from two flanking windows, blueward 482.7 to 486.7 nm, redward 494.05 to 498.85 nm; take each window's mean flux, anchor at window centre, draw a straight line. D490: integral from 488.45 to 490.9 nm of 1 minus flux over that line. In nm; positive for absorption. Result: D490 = 0.01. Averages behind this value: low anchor 9.67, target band 9.84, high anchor 10.1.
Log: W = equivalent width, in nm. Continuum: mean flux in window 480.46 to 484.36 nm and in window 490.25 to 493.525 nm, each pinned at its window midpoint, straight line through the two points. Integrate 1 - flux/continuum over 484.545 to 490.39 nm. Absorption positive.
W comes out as 0.29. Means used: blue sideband 10.2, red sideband 9.96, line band 9.59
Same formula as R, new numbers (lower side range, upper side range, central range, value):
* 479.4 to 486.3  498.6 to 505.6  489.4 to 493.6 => 0.00 mag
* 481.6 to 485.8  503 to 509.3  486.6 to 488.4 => 0.02 mag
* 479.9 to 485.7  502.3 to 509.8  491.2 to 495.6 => 0.01 mag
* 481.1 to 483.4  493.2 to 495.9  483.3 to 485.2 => 0.00 mag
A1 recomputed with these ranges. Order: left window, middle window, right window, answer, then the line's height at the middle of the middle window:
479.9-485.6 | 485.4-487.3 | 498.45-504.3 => 0.195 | 10.1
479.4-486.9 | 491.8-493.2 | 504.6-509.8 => 0.021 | 9.95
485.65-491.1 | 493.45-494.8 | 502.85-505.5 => -0.047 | 9.73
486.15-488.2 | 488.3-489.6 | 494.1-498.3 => 0.001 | 9.65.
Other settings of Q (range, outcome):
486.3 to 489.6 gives 8.64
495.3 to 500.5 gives 9.69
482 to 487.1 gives 8.45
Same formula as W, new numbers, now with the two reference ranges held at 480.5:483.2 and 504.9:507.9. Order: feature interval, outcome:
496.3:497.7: -0.01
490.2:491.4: -0.01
